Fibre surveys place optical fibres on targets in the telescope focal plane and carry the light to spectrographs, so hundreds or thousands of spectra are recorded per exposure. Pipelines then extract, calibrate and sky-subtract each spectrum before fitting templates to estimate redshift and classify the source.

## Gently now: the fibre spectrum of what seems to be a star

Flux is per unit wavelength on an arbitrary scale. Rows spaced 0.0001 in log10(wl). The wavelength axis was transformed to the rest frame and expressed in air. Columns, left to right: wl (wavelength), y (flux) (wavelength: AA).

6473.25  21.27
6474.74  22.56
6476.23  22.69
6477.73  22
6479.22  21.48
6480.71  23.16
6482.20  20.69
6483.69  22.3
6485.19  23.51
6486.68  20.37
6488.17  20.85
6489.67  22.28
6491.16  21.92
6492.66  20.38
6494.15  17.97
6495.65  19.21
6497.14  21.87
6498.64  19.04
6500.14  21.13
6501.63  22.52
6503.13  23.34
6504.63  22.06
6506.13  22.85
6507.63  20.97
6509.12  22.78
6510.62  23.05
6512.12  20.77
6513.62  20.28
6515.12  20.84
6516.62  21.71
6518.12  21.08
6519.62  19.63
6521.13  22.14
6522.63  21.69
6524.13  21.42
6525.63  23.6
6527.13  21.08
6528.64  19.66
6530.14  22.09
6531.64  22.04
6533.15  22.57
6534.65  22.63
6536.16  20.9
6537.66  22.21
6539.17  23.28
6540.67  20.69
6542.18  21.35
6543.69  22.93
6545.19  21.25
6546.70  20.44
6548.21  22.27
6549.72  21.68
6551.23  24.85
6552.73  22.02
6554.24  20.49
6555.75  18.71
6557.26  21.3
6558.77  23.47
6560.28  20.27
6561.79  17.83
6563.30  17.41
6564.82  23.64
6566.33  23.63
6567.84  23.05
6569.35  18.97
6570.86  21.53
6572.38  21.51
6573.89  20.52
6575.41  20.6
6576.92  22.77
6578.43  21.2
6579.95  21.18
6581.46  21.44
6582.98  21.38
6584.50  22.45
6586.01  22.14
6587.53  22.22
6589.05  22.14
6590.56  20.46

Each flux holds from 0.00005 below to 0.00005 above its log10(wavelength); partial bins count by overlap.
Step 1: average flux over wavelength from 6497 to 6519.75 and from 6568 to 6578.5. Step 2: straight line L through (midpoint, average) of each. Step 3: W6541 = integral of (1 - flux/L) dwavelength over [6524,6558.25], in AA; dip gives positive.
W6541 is -0.6 AA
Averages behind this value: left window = 21.5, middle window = 21.7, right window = 21.1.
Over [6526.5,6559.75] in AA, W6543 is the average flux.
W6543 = 21.7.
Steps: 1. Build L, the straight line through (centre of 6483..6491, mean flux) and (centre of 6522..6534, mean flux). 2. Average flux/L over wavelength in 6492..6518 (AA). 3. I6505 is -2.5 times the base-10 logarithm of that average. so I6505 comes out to 0.03 mag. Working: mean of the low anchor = 21.9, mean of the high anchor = 21.8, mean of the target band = 21.2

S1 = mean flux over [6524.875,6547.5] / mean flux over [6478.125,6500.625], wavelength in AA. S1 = 1.03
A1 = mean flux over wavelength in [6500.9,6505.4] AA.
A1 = 22.6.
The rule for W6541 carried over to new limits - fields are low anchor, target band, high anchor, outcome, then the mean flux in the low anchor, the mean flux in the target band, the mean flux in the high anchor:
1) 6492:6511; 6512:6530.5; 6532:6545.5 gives 0.4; 21.3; 21.2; 22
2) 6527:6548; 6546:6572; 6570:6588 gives 0.4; 21.7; 21.3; 21.5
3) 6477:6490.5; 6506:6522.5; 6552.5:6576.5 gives 0.1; 21.9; 21.4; 20.9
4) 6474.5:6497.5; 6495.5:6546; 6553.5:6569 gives -1.1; 21.4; 21.6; 20.9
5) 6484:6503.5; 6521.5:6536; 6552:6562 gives -0.7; 21.1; 21.8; 20.7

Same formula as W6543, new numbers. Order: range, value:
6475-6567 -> 21.5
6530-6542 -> 22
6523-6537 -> 21.8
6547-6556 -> 21.8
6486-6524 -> 21.2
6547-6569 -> 21.4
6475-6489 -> 21.9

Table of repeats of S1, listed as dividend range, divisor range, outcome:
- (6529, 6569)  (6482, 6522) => 1.01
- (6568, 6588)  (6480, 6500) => 1.02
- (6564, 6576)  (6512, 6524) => 1.03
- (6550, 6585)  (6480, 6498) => 1.01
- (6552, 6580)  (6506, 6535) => 0.97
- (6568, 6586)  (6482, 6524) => 1.00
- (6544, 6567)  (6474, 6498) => 0.99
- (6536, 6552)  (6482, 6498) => 1.05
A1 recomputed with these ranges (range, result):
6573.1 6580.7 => 21.3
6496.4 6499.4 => 20.4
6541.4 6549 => 21.6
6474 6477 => 22.6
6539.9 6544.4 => 21.6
